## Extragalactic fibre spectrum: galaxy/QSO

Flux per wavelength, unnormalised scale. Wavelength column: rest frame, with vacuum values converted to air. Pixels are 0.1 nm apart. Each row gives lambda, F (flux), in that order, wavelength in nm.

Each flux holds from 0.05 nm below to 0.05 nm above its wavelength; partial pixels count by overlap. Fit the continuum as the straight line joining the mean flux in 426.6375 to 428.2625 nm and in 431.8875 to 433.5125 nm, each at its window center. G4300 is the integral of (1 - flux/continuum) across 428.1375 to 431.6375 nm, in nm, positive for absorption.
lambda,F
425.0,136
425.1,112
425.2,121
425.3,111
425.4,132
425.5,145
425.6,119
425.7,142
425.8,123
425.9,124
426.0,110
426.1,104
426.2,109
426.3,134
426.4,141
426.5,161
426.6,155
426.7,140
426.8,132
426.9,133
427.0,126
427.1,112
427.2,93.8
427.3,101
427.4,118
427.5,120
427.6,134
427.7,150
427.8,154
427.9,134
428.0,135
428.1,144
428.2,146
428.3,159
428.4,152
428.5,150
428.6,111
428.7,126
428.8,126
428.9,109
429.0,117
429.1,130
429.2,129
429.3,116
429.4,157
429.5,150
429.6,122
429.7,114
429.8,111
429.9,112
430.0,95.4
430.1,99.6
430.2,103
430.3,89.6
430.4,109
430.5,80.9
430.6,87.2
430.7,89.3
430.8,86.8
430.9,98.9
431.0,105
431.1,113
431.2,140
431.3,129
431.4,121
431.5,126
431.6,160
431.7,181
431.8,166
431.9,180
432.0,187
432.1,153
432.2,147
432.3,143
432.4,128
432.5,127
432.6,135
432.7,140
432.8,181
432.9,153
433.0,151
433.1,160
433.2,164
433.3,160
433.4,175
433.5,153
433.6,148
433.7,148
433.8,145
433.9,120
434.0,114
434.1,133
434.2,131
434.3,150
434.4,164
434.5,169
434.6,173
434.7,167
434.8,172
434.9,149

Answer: 0.54 nm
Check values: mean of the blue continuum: 130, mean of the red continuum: 155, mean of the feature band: 119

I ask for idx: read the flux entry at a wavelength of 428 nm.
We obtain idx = 135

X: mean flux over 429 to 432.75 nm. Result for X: 126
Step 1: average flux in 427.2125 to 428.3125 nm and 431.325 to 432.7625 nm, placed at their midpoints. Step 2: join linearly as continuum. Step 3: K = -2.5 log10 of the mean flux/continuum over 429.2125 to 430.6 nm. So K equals 0.25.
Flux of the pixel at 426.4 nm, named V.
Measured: 141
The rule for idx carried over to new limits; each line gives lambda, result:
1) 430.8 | 86.8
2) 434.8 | 172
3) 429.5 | 150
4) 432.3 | 143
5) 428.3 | 159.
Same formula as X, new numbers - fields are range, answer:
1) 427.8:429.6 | 135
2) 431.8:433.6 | 155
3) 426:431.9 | 125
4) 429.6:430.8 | 99.6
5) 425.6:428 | 128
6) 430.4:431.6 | 109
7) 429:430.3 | 119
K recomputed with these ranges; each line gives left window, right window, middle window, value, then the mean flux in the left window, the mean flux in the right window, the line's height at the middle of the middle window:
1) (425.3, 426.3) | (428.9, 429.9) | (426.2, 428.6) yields -0.09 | 123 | 126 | 124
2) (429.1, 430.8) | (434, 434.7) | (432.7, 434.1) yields -0.06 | 110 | 152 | 143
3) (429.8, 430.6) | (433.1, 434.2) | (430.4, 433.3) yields -0.12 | 98.6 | 146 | 121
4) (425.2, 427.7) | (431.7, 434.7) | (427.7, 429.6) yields -0.01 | 126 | 152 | 135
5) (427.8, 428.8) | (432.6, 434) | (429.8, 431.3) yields 0.38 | 140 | 152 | 145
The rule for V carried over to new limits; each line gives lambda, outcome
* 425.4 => 132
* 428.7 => 126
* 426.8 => 132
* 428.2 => 146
